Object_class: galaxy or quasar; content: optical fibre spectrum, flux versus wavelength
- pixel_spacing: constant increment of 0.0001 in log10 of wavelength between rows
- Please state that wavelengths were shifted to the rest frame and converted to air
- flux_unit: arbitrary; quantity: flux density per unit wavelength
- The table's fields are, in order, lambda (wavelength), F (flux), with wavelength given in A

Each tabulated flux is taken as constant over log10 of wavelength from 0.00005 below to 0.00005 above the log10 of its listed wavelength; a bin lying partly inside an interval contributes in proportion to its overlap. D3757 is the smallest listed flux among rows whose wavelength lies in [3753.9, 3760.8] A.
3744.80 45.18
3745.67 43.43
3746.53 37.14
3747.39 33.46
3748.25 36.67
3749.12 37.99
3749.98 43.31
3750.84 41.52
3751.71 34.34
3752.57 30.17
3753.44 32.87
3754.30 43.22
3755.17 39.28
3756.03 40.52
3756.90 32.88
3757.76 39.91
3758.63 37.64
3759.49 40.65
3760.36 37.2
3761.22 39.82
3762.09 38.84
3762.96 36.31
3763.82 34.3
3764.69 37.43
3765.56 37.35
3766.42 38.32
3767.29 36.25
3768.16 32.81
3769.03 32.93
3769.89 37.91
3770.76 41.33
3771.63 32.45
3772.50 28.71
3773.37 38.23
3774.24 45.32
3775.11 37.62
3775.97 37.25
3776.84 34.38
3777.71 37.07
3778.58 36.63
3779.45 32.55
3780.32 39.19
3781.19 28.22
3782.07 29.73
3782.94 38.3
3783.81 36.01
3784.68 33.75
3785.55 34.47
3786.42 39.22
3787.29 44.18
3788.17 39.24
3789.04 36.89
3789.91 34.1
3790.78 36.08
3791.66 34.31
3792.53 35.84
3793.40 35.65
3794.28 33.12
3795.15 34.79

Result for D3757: 32.88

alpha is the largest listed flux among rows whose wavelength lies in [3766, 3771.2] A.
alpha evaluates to 41.33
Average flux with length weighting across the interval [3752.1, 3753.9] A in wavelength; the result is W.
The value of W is 31.8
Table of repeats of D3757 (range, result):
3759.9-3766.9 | 34.3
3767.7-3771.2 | 32.81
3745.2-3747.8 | 33.46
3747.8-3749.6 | 36.67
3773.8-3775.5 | 37.62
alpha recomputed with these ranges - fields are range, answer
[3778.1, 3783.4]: 39.19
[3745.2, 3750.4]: 43.43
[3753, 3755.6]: 43.22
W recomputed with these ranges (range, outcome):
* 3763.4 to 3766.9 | 36.8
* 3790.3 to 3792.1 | 35.1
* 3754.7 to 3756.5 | 39.7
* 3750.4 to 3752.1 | 38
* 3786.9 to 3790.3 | 38.6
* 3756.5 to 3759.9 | 37.9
